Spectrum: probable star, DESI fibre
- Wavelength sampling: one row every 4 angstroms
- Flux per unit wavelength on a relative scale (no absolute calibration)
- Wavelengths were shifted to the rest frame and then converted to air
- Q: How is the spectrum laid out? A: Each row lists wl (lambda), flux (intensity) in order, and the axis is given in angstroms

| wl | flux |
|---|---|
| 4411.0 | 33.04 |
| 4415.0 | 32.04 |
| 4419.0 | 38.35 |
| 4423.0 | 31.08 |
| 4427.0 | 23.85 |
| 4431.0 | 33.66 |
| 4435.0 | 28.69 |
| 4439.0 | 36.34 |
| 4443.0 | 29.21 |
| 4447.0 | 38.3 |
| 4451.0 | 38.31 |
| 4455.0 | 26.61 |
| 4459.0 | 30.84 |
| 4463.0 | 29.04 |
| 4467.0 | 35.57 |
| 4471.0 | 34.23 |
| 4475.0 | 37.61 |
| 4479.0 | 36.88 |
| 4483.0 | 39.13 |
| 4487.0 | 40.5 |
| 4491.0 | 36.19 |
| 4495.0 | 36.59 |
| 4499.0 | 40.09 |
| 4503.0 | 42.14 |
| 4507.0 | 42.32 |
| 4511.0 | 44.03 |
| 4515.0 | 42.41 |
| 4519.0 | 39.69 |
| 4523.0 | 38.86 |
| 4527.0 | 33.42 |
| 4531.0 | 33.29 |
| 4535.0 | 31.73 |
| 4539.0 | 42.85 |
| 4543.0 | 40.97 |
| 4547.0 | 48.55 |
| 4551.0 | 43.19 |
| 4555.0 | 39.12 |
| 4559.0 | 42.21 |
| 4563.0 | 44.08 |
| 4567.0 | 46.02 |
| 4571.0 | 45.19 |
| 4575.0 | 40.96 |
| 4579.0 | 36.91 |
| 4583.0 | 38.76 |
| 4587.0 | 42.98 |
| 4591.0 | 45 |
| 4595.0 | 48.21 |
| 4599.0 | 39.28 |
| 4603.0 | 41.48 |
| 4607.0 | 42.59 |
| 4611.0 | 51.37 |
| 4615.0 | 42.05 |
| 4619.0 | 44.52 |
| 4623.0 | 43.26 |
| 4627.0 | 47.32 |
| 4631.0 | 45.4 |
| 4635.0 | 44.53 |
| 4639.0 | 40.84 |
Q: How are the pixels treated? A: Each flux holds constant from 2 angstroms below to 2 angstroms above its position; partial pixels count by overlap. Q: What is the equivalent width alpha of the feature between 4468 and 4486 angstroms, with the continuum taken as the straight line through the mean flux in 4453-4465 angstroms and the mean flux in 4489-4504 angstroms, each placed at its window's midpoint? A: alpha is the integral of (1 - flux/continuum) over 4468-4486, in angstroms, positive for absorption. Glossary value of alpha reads -1.9 angstroms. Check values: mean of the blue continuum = 28.8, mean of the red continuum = 38.5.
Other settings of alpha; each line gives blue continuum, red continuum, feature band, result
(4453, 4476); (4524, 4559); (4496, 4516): -3.3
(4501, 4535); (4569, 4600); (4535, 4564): -1.1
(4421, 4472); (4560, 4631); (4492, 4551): -3.3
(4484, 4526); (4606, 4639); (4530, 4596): 1.1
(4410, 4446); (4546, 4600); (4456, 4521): -2.1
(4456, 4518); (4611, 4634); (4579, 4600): 0.4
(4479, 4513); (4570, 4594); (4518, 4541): 2.3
